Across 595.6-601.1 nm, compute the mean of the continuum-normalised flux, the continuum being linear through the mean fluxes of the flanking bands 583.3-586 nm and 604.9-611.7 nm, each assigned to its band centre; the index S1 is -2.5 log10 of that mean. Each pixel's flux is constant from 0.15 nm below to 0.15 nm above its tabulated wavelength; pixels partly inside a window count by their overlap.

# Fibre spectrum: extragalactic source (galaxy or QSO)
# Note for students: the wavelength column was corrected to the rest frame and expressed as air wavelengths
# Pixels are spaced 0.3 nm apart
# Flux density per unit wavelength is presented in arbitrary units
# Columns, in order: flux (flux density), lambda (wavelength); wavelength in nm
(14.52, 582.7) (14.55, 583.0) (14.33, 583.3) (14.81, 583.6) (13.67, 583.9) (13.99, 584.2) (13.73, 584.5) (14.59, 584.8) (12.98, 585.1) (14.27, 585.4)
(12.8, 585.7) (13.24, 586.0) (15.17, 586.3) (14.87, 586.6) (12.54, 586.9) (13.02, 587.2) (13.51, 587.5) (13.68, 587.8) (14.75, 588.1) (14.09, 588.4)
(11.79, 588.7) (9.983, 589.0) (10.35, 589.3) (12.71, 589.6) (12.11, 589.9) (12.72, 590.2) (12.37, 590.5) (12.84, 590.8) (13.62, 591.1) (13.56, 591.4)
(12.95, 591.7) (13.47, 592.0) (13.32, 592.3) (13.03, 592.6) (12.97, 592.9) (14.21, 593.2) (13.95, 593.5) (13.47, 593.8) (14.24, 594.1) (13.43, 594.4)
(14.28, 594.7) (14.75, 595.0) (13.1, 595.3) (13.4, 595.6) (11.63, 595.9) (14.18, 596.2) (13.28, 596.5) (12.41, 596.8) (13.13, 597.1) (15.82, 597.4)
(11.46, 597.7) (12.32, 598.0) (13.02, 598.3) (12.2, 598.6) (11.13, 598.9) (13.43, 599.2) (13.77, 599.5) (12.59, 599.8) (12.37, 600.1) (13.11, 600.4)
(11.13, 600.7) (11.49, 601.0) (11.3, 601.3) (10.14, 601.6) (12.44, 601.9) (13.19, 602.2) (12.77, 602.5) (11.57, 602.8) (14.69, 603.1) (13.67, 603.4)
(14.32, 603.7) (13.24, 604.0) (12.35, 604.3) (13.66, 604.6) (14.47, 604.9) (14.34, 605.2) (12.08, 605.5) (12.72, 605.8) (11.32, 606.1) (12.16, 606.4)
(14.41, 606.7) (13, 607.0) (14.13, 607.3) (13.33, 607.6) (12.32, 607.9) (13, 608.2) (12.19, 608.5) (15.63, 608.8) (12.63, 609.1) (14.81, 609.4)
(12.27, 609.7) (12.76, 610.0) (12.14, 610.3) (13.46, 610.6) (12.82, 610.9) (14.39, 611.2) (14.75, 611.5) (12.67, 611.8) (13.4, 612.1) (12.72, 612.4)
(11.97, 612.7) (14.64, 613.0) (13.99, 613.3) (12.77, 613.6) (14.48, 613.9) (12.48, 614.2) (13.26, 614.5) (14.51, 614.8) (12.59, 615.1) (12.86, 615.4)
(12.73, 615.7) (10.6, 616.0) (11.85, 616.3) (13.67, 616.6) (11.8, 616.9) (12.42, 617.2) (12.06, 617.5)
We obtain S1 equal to 0.06 mag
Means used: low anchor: 13.8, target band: 12.7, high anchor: 13.2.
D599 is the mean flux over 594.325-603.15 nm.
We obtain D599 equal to 12.8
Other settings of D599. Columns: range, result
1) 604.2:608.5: 13.1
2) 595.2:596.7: 13.1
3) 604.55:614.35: 13.3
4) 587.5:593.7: 12.9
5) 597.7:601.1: 12.4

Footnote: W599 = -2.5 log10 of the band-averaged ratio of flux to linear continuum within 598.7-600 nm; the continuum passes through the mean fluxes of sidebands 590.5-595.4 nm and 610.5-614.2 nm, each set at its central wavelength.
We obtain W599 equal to 0.07 mag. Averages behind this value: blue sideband 13.5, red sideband 13.5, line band 12.7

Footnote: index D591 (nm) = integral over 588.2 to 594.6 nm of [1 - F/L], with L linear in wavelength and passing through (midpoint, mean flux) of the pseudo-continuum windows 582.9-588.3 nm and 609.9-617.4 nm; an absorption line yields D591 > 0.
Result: 0.37 nm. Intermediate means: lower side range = 13.9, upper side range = 13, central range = 12.9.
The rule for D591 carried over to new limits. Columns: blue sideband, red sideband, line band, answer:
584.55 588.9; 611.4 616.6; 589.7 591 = 0.09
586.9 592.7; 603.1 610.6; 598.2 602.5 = 0.27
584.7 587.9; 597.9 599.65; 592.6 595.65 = -0.17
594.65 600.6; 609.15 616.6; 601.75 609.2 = -0.06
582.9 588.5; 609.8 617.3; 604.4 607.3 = 0.02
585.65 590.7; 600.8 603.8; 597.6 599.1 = 0.06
